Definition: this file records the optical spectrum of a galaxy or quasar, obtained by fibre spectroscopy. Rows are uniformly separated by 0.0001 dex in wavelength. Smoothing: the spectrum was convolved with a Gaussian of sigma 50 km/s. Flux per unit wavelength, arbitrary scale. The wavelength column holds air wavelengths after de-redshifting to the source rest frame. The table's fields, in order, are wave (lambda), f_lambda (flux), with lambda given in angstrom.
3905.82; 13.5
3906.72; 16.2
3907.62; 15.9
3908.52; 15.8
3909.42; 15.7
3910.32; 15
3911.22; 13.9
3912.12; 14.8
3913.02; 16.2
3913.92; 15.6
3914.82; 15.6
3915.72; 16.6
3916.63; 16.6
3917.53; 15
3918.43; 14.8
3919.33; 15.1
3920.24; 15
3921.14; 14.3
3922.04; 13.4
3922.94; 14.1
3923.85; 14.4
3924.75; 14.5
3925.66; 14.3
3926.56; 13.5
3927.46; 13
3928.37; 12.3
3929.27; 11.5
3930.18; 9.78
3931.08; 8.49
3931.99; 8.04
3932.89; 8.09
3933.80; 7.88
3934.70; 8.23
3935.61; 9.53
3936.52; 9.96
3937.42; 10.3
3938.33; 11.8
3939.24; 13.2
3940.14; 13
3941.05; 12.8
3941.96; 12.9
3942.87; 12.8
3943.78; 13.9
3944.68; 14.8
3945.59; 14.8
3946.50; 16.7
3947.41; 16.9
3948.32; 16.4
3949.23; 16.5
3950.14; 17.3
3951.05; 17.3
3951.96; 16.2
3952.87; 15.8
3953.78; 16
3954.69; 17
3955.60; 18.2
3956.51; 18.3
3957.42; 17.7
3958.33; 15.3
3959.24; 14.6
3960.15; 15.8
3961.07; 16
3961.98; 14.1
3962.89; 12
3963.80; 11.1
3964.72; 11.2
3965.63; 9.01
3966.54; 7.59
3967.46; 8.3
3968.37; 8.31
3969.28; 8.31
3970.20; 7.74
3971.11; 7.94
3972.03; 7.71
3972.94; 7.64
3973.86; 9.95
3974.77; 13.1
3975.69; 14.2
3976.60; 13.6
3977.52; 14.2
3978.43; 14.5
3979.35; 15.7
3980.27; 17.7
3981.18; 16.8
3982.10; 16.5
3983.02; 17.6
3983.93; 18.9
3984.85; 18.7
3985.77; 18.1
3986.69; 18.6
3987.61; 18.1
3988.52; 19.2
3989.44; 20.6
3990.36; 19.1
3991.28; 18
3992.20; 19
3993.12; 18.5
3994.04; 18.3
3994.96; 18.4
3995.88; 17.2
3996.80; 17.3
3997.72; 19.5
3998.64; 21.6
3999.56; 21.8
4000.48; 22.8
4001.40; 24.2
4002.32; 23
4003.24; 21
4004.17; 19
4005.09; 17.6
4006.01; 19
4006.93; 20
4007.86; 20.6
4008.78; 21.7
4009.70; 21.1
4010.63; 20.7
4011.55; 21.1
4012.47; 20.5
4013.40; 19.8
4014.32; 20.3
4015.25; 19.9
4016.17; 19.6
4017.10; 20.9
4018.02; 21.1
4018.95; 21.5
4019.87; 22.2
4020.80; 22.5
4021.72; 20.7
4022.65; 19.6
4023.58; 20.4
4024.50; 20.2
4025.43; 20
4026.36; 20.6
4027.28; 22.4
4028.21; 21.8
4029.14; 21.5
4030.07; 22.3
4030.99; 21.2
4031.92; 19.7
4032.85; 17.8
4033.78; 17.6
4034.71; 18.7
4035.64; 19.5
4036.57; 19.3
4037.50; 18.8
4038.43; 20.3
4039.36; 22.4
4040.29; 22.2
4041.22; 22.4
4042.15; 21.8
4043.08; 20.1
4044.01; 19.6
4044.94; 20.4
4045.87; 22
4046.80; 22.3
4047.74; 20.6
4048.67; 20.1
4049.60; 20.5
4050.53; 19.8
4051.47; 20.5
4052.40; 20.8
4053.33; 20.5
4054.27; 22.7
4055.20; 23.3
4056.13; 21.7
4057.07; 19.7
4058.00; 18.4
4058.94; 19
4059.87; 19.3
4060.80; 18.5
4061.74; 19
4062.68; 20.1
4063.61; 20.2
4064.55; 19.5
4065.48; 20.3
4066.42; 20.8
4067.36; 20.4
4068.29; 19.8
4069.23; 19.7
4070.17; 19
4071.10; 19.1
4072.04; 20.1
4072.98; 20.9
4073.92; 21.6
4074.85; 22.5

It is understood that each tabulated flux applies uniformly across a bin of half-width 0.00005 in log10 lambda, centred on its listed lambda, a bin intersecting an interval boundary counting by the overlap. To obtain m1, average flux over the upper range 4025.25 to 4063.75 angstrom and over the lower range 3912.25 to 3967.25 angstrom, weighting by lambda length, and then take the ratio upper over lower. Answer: 1.49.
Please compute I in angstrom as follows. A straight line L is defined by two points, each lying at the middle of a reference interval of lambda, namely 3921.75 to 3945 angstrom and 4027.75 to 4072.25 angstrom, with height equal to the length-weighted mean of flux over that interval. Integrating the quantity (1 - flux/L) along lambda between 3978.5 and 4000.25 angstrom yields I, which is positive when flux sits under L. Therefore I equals -3.5 angstrom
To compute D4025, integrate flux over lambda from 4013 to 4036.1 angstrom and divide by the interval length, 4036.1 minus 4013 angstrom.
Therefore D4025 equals 20.5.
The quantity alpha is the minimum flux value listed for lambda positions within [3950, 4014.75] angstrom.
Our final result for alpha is 7.59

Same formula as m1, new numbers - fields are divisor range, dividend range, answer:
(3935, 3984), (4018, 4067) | 1.51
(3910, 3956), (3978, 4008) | 1.38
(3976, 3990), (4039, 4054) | 1.22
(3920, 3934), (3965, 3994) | 1.19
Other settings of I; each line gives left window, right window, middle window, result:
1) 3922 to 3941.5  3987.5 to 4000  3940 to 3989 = 3.0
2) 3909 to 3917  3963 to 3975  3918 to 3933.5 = 1.7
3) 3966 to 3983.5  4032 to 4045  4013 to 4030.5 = -2.9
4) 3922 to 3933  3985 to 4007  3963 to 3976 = 5.6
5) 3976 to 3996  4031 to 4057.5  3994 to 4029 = -3.1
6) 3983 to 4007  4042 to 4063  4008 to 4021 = -0.7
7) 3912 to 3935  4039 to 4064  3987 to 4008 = -2.7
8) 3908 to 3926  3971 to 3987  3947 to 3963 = -1.6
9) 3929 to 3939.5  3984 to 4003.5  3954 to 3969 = 0.7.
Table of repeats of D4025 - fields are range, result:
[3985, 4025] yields 20.1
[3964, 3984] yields 12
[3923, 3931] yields 12.8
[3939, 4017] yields 16.4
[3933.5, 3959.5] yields 14.4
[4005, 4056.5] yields 20.7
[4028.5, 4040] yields 20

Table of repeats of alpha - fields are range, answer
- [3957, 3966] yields 9.01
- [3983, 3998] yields 17.2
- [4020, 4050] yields 17.6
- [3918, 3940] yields 7.88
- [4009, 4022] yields 19.6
